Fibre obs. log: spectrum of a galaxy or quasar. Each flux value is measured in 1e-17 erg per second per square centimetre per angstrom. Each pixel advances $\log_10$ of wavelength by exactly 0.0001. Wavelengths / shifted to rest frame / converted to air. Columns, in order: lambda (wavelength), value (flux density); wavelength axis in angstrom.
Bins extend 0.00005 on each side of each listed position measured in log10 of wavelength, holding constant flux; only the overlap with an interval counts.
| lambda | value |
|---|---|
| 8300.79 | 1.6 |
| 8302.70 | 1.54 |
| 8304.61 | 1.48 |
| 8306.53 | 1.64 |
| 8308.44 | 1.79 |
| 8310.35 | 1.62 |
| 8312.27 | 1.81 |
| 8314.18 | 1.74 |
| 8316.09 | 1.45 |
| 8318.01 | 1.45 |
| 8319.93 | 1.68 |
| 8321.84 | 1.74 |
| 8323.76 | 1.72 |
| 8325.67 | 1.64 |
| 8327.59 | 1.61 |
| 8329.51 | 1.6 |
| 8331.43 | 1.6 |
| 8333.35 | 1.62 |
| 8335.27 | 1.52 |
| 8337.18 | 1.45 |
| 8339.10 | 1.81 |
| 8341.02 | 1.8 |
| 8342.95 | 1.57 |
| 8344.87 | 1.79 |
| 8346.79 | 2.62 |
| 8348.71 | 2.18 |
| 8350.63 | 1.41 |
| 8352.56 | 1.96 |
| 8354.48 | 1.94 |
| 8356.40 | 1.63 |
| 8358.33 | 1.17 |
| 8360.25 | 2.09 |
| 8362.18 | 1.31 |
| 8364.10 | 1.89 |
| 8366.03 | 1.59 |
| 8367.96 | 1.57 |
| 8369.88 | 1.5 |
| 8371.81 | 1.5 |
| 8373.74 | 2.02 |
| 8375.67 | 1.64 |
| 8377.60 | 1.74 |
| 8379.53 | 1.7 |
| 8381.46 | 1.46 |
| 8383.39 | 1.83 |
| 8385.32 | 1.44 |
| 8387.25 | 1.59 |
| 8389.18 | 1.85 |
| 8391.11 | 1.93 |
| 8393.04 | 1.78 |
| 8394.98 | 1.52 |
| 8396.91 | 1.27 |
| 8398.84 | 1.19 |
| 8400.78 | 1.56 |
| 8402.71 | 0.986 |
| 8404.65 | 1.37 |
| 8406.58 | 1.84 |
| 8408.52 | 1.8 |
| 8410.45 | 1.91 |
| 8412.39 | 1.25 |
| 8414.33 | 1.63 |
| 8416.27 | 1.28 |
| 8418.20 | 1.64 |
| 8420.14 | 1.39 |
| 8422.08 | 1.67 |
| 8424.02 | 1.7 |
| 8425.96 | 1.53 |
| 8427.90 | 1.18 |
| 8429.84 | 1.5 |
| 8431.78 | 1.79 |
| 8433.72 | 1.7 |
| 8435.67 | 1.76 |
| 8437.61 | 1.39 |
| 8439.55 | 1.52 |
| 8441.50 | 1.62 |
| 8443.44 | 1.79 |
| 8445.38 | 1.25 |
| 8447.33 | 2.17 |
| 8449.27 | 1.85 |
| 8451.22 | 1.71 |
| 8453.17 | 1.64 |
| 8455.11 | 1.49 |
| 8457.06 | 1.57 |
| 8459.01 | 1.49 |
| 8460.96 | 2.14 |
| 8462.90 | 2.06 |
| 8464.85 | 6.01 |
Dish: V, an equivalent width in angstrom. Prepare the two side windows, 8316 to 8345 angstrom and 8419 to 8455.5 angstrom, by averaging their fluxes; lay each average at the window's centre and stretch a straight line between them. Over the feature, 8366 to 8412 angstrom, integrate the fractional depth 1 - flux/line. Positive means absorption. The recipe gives 0.5 angstrom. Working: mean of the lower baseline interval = 1.63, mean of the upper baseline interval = 1.62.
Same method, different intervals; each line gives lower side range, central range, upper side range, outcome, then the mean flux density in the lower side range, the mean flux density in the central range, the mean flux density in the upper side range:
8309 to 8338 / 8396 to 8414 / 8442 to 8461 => 2.08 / 1.62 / 1.47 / 1.69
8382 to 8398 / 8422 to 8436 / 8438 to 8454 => 0.66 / 1.64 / 1.59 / 1.68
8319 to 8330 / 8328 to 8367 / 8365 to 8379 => -1.53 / 1.67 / 1.73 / 1.65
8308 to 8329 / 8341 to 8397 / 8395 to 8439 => -4.62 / 1.65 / 1.71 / 1.52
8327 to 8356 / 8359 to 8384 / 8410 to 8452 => 0.54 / 1.76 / 1.67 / 1.6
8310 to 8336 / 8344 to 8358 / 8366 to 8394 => -2.08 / 1.63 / 1.9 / 1.68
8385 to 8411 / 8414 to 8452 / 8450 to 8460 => -0.52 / 1.57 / 1.6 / 1.59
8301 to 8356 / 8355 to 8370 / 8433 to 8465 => 1.17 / 1.7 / 1.61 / 1.85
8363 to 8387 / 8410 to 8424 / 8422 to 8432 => 0.20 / 1.65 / 1.54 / 1.54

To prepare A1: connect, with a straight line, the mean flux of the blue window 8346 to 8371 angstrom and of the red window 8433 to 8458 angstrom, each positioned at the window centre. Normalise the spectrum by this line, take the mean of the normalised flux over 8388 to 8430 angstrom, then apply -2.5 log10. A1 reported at 0.11 mag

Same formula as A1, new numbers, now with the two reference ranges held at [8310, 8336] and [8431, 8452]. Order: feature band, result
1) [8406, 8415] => -0.01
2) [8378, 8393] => -0.02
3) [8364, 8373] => 0.04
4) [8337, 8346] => -0.05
